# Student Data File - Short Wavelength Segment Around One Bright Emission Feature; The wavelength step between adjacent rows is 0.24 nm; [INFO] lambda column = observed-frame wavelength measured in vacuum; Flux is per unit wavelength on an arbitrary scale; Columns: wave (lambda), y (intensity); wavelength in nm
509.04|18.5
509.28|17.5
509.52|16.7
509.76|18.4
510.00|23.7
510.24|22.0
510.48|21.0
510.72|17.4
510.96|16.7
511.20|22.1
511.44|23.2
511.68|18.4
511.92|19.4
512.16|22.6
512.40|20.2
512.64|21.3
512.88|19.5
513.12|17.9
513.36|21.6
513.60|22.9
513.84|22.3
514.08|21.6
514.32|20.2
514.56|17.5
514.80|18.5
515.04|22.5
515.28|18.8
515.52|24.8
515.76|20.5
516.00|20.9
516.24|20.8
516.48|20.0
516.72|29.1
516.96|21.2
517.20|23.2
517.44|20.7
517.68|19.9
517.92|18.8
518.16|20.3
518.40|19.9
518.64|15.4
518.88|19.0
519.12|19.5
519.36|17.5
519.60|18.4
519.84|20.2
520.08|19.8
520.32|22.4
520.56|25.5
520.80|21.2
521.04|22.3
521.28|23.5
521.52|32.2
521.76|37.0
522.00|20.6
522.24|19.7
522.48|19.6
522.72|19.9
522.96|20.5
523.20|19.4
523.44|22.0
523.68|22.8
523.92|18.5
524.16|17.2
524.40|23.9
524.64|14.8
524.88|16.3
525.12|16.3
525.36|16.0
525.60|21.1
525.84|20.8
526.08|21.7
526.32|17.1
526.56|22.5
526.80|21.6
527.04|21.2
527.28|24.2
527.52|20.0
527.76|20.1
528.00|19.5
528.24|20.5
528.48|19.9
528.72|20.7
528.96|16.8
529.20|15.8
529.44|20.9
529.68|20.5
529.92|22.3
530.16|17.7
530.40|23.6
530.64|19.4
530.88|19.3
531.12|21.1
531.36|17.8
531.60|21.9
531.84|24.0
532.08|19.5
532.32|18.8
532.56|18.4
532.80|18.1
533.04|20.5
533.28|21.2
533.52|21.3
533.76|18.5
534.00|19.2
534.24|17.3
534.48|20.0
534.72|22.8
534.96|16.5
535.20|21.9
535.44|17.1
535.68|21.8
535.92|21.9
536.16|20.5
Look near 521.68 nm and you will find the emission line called [O III]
